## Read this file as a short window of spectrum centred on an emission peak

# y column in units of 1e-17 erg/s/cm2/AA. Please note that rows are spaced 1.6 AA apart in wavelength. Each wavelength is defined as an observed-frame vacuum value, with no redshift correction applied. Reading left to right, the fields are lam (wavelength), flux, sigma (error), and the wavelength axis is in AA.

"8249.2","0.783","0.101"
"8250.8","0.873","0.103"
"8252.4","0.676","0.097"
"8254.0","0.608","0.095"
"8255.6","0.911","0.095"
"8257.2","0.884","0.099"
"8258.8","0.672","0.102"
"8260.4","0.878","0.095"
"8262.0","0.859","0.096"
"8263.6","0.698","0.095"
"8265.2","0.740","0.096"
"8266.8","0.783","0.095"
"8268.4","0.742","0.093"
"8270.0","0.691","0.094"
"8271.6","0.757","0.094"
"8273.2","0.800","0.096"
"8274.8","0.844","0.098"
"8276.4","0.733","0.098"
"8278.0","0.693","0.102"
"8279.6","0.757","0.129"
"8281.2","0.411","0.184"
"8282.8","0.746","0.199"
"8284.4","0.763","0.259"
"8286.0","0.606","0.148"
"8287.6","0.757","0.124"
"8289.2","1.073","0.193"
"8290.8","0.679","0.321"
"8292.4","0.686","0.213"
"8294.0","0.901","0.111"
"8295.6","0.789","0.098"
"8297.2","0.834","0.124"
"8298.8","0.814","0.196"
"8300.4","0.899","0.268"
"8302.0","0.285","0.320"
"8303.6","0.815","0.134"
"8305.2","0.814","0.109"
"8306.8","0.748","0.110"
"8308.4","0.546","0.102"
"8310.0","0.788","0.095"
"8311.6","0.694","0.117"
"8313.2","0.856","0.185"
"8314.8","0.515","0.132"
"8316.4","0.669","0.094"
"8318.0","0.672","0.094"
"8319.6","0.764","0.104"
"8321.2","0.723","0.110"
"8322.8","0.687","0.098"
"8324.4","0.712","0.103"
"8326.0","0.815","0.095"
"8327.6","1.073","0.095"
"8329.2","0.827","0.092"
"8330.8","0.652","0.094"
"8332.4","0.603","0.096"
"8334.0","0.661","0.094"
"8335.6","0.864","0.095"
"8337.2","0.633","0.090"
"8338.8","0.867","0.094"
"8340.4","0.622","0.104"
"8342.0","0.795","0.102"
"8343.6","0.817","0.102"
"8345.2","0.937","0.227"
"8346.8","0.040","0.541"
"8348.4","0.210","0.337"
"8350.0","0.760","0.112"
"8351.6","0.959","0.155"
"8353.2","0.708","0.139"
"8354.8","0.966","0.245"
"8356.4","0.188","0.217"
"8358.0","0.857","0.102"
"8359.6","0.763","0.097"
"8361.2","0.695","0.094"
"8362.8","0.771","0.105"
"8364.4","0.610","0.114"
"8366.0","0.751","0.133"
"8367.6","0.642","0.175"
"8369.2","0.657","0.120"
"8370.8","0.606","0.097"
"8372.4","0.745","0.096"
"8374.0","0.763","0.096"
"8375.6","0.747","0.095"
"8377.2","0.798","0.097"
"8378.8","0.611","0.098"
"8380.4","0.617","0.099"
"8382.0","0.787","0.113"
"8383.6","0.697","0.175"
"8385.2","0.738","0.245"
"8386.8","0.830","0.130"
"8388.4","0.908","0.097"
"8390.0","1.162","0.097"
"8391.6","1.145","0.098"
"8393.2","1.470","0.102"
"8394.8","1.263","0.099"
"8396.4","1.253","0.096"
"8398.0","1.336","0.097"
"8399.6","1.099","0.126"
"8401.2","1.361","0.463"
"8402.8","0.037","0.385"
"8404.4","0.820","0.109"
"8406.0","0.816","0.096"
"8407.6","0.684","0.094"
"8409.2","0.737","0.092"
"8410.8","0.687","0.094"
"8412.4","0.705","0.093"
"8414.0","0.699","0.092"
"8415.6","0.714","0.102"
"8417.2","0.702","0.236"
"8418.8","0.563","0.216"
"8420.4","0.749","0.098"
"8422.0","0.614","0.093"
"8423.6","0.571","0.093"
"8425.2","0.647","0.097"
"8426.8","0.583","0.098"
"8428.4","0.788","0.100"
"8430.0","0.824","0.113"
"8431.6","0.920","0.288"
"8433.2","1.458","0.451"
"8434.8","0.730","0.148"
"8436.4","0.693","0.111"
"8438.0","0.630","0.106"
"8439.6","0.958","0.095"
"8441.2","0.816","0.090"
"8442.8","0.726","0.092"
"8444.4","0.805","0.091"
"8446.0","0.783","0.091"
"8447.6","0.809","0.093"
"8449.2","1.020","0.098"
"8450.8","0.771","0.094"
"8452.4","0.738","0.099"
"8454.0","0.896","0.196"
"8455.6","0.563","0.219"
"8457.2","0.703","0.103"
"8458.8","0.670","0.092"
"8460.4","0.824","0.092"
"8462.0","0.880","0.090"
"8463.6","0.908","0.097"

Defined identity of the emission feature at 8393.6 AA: [O II] 3727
